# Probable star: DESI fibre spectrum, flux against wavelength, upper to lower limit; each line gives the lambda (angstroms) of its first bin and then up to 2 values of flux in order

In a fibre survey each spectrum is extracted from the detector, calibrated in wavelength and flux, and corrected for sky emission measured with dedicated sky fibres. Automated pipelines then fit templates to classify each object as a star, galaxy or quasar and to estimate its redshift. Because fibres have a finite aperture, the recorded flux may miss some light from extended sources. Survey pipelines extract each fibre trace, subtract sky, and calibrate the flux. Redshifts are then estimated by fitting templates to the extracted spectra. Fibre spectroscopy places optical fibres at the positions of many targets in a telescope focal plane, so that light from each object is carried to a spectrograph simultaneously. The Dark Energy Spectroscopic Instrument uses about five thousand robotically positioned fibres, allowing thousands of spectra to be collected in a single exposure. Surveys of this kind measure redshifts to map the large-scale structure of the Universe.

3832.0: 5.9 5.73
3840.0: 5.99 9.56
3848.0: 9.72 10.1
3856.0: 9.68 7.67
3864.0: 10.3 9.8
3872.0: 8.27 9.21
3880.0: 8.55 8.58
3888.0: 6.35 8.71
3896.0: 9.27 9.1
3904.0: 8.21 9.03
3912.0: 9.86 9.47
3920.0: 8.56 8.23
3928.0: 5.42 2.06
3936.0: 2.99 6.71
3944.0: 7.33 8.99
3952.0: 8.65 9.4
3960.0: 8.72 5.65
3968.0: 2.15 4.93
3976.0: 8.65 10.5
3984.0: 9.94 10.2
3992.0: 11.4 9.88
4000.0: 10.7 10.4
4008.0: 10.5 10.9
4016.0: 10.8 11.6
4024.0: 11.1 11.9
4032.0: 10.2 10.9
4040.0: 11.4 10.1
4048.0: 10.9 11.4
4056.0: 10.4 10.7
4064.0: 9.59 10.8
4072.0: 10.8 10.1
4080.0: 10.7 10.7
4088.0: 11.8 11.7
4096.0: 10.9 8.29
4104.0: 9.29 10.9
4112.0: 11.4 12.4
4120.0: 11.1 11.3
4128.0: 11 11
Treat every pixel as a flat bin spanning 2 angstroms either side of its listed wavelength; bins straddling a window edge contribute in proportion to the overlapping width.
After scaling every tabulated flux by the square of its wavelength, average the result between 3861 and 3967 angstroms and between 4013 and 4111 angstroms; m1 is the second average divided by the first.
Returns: 1.46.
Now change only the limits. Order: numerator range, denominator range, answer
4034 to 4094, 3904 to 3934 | 1.54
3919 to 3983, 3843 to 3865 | 0.76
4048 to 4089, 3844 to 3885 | 1.28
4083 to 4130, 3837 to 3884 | 1.39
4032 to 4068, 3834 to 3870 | 1.35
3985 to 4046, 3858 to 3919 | 1.30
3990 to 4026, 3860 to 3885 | 1.28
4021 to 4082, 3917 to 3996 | 1.50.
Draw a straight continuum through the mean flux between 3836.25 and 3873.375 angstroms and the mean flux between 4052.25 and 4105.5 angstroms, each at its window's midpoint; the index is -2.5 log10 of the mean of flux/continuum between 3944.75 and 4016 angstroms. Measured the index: 0.10 mag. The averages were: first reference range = 8.87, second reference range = 10.5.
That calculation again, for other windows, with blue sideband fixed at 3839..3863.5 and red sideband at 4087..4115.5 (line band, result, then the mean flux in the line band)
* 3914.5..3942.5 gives 0.468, 6.17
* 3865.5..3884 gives 0.024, 8.95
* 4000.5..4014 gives -0.061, 10.6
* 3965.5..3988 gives 0.301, 7.46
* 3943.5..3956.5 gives 0.120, 8.64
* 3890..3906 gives 0.058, 8.82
